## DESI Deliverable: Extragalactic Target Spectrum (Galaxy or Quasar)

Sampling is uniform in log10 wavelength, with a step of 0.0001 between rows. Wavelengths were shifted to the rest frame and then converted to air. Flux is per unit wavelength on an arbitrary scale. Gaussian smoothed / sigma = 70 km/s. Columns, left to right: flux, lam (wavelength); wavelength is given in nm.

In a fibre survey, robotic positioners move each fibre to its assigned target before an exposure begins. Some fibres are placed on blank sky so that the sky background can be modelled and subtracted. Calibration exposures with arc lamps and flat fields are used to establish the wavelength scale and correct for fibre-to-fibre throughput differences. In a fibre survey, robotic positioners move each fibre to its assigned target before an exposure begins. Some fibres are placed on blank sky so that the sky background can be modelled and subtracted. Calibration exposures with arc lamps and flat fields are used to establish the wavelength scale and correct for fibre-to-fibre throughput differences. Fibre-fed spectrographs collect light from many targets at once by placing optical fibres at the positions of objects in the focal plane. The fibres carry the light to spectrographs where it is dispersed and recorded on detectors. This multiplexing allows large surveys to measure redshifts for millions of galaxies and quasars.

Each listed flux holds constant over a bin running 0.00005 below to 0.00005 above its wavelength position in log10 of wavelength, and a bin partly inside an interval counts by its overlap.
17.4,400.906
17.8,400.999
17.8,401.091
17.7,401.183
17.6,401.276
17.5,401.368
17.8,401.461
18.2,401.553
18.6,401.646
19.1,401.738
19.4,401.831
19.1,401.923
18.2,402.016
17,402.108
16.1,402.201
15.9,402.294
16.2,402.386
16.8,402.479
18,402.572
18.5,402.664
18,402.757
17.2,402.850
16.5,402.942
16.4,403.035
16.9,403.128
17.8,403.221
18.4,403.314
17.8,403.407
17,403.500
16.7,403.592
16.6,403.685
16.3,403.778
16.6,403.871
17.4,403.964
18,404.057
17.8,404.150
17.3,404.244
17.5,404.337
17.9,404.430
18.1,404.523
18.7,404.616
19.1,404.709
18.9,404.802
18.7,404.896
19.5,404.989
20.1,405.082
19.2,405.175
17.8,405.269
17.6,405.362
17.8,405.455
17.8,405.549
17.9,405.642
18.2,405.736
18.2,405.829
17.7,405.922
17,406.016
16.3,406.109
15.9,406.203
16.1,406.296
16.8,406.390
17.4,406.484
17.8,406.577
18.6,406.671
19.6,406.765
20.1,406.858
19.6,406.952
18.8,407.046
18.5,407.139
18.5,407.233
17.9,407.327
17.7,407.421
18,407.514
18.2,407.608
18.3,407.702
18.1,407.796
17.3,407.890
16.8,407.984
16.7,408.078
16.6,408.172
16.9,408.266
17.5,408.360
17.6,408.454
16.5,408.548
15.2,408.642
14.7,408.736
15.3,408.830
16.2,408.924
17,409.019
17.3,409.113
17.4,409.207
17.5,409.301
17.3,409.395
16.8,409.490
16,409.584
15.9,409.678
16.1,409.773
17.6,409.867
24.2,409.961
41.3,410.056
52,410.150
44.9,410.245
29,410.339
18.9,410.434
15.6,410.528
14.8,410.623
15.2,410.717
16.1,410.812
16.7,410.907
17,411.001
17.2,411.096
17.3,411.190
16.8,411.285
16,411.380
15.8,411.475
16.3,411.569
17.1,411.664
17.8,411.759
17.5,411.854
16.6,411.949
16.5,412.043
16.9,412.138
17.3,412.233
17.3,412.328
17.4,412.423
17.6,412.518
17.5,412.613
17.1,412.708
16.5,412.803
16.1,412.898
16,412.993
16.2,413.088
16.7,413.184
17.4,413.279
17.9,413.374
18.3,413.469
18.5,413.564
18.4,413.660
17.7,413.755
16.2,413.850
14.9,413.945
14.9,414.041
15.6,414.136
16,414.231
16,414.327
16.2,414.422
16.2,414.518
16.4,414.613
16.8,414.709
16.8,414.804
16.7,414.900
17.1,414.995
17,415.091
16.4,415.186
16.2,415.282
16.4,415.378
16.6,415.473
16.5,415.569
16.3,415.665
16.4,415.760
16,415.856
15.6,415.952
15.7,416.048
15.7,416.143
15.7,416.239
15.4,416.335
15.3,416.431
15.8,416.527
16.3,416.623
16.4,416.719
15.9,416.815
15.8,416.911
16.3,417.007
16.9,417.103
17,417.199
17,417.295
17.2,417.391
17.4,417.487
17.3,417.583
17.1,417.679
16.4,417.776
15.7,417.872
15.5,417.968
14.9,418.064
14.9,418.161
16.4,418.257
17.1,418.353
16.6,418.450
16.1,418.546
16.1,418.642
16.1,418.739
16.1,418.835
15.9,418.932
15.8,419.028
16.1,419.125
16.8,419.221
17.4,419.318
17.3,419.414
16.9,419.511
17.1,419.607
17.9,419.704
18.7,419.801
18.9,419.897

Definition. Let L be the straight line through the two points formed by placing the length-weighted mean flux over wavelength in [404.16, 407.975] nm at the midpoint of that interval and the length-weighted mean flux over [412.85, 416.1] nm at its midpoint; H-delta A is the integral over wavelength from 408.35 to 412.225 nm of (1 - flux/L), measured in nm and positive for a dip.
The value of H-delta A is -0.43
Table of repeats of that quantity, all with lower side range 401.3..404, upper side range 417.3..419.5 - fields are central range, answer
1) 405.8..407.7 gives -0.08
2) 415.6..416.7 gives 0.05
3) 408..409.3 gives 0.04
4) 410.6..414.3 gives 0.01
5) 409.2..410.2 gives -0.37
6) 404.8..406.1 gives -0.07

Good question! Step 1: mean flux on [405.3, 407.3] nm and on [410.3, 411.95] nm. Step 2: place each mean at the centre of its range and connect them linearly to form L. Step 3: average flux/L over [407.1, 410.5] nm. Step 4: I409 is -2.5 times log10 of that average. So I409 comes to -0.14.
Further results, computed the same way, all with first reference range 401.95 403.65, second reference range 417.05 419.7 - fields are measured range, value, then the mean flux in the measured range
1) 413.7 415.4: 0.02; 16.3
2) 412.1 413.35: -0.01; 16.9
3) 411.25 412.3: 0.00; 16.8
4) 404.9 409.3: -0.04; 17.6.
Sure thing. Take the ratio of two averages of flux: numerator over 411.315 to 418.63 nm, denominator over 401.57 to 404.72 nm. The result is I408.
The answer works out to 0.94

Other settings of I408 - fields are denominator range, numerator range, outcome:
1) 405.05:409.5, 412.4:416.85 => 0.94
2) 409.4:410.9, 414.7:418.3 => 0.70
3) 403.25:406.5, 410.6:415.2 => 0.94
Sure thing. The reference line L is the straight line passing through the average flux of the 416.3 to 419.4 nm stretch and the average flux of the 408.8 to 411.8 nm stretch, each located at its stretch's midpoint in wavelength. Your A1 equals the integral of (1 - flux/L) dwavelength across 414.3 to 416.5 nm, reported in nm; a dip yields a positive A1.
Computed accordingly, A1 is 0.16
